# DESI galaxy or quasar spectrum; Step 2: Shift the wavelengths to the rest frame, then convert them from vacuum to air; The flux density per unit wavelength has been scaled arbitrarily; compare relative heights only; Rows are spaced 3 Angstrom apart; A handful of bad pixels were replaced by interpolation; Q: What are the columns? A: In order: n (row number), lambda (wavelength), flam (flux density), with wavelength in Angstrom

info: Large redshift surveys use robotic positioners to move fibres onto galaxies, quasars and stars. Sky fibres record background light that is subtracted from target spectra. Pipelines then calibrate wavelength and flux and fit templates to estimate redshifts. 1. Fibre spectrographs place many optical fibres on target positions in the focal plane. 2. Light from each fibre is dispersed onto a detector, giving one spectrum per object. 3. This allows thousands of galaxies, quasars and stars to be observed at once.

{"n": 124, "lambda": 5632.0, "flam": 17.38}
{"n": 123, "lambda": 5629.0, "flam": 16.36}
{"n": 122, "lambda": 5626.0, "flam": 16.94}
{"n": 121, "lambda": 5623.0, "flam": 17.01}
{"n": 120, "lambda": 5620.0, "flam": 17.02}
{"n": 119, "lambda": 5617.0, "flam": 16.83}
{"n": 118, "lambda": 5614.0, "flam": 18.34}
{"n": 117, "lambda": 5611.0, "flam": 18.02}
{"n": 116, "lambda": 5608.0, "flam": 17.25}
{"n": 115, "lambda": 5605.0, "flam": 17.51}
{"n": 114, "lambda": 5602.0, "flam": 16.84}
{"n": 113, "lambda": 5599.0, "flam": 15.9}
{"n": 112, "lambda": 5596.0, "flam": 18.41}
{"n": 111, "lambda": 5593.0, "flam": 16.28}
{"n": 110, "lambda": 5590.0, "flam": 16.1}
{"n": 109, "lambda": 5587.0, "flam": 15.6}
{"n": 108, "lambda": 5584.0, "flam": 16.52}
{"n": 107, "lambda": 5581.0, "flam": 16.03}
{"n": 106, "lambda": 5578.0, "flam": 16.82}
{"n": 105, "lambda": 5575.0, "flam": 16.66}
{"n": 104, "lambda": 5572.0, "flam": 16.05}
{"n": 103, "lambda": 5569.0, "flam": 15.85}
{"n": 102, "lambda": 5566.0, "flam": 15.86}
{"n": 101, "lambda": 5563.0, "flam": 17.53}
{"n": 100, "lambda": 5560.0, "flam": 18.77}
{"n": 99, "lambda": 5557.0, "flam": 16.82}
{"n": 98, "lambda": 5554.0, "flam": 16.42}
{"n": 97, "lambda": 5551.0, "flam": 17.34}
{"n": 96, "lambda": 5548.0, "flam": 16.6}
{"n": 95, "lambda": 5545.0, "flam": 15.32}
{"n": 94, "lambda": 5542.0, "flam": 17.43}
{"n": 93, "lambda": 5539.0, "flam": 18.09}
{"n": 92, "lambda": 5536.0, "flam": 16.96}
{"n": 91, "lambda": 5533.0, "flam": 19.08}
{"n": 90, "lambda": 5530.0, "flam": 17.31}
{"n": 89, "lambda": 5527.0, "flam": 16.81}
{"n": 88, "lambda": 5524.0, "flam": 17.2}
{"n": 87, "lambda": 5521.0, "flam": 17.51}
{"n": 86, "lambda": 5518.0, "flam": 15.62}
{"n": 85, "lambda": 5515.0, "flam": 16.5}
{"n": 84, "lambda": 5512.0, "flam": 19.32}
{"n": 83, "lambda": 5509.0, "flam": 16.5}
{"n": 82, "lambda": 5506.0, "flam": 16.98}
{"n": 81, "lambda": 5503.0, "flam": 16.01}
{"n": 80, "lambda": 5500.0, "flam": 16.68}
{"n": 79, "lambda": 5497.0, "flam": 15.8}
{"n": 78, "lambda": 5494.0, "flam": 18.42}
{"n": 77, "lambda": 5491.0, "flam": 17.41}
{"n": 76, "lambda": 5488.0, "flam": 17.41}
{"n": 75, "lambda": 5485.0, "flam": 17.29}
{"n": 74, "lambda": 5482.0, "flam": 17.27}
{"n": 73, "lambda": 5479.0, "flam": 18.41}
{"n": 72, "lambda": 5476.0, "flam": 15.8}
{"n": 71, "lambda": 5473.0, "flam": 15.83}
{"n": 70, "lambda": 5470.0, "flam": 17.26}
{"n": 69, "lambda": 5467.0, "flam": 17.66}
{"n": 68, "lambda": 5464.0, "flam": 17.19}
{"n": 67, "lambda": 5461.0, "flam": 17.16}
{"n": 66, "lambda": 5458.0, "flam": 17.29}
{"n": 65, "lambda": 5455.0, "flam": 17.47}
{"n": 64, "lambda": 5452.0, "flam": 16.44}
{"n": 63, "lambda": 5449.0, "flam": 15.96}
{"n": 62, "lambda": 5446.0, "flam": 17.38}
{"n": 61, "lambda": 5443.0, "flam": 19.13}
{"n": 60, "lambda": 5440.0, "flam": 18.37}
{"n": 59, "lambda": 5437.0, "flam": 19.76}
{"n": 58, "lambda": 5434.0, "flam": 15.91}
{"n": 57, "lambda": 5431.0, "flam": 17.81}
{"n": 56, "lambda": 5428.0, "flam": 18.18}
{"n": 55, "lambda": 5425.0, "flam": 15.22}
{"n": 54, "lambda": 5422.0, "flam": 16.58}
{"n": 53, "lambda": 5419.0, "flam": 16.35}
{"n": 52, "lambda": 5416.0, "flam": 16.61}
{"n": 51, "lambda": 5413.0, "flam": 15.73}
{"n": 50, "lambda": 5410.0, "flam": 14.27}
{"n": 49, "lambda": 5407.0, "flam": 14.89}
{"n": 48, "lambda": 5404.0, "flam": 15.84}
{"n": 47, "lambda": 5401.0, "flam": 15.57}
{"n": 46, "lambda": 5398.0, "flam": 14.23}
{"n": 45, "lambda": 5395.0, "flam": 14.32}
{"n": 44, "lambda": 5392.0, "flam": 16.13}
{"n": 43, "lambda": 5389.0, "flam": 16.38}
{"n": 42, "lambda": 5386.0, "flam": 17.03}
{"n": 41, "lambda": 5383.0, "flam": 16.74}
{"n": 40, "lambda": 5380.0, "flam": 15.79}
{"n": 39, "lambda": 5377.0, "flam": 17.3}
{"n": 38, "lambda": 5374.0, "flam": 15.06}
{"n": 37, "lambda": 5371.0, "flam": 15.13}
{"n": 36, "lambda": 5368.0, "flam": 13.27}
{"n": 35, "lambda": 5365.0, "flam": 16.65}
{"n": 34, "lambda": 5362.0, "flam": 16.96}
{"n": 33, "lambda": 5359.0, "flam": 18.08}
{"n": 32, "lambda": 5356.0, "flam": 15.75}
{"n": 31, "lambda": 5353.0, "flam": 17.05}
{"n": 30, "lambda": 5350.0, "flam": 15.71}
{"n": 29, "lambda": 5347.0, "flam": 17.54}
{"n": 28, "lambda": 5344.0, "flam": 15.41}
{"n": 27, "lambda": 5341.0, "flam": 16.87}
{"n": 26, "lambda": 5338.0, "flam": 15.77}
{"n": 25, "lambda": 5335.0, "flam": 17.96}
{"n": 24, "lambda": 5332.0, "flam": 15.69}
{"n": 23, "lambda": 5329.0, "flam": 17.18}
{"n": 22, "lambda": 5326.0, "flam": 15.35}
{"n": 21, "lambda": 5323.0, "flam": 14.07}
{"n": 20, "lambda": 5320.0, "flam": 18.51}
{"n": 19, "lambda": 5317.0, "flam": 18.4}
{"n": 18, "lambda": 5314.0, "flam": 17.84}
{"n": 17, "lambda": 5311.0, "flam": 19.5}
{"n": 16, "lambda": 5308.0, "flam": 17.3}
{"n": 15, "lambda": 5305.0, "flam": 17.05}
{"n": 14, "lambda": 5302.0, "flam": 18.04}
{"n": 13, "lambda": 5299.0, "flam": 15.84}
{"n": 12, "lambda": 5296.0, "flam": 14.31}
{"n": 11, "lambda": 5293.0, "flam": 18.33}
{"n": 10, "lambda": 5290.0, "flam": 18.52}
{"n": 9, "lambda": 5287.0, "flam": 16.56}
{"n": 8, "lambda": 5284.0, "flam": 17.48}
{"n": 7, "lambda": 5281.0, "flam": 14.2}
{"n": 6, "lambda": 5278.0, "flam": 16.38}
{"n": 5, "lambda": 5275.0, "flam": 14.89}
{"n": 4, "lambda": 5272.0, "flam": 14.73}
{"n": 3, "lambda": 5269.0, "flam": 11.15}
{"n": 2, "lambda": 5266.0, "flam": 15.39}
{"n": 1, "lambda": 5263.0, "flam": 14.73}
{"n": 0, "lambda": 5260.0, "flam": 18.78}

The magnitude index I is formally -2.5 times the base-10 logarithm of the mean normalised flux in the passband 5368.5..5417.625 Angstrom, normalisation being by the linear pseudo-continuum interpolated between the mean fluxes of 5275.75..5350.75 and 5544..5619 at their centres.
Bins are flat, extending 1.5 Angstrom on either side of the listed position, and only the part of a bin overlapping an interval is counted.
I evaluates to 0.08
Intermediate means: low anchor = 16.8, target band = 15.6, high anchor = 16.8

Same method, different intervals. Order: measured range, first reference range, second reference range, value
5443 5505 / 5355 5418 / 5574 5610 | -0.06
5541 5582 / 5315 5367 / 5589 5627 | 0.02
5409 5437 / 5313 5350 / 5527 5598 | 0.01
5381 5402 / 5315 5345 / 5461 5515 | 0.07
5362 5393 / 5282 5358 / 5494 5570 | 0.06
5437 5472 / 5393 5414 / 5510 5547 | -0.10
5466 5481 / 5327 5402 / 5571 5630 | -0.03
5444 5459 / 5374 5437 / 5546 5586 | -0.05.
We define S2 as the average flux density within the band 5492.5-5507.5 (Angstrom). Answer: 16.8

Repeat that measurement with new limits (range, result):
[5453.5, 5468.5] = 17.4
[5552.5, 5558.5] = 16.6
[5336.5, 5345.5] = 16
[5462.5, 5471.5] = 17.4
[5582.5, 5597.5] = 16.6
